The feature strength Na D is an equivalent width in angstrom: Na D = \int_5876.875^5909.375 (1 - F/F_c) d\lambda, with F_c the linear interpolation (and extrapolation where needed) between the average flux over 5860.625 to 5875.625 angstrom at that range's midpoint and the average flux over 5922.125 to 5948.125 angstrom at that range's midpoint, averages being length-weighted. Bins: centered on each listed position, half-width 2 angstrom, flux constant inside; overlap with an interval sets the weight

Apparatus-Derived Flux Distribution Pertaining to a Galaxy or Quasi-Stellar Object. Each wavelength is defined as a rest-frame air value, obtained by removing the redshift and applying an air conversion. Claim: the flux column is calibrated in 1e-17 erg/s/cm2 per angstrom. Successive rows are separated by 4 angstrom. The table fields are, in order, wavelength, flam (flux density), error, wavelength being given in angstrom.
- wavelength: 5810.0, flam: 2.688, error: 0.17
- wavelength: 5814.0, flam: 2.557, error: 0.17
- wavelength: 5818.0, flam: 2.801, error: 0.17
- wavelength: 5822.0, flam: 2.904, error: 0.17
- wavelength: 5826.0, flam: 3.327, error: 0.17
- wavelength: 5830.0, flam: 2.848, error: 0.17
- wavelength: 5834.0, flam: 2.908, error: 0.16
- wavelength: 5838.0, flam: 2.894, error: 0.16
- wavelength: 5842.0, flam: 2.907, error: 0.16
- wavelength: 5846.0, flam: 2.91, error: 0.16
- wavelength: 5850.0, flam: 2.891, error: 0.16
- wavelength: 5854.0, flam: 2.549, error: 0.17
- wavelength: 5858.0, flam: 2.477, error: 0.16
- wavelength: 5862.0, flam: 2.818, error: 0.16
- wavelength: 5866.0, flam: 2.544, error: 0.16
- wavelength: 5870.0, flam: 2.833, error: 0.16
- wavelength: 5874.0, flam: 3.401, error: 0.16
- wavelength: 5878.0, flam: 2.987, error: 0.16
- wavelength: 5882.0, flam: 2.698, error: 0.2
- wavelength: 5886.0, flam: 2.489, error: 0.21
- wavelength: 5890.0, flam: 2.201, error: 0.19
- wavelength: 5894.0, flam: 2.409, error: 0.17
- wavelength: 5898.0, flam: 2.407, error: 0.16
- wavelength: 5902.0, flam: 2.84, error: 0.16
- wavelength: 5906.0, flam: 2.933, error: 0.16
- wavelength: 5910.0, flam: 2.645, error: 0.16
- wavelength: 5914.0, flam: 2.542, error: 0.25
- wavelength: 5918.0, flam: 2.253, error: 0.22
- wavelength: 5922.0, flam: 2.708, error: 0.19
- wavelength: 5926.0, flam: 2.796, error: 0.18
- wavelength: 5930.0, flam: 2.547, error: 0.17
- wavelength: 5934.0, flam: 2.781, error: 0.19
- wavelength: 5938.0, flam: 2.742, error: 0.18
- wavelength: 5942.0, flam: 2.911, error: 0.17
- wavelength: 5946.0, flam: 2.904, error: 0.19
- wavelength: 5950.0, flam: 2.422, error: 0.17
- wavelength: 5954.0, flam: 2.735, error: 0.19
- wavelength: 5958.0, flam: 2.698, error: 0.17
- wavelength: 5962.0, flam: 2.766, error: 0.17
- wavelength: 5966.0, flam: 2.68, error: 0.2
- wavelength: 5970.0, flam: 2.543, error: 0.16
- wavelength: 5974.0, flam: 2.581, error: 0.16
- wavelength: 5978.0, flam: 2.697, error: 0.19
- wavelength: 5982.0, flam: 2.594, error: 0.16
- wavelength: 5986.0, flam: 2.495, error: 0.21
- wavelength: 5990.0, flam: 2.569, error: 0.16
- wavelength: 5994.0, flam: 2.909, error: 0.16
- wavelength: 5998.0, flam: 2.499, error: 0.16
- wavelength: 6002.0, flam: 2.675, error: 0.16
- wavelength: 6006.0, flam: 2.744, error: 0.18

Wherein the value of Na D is 2.7 angstrom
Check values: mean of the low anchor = 2.89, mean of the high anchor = 2.77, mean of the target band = 2.61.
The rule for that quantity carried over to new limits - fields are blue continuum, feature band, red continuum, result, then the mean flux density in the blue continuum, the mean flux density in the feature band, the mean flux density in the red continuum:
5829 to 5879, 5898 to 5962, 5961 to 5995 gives 0.59 angstrom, 2.84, 2.69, 2.64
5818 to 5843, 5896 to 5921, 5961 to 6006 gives 1.67 angstrom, 2.95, 2.61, 2.64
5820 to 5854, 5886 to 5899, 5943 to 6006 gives 2.12 angstrom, 2.93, 2.36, 2.66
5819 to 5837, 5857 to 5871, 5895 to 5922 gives 0.70 angstrom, 2.98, 2.67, 2.6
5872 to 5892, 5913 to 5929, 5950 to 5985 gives 0.76 angstrom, 2.76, 2.58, 2.64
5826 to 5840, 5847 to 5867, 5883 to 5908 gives 0.87 angstrom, 2.95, 2.67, 2.55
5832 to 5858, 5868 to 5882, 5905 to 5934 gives -1.42 angstrom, 2.81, 3.02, 2.63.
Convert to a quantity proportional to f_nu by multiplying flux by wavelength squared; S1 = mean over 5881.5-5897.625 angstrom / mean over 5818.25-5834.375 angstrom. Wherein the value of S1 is 0.83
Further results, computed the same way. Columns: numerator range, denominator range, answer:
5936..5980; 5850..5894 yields 1.03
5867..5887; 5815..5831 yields 1.00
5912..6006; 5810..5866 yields 0.98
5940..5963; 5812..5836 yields 0.99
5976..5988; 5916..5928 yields 1.02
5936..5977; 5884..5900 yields 1.16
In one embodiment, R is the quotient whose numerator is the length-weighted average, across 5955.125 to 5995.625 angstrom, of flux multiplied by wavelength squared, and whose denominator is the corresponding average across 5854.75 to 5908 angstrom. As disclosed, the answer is 1.0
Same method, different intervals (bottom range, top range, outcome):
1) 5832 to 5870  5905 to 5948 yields 1.00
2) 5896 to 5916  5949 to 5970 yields 1.01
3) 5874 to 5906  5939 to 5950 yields 1.08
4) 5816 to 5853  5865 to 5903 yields 0.93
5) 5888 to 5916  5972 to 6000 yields 1.05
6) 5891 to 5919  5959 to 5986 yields 1.05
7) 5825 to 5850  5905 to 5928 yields 0.92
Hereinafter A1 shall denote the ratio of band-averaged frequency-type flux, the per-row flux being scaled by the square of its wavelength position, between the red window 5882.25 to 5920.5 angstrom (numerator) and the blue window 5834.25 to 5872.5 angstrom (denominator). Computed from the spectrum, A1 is 0.93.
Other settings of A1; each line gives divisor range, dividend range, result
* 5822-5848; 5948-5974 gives 0.93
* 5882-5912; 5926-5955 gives 1.08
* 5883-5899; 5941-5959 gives 1.16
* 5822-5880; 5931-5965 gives 0.98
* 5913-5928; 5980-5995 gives 1.04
